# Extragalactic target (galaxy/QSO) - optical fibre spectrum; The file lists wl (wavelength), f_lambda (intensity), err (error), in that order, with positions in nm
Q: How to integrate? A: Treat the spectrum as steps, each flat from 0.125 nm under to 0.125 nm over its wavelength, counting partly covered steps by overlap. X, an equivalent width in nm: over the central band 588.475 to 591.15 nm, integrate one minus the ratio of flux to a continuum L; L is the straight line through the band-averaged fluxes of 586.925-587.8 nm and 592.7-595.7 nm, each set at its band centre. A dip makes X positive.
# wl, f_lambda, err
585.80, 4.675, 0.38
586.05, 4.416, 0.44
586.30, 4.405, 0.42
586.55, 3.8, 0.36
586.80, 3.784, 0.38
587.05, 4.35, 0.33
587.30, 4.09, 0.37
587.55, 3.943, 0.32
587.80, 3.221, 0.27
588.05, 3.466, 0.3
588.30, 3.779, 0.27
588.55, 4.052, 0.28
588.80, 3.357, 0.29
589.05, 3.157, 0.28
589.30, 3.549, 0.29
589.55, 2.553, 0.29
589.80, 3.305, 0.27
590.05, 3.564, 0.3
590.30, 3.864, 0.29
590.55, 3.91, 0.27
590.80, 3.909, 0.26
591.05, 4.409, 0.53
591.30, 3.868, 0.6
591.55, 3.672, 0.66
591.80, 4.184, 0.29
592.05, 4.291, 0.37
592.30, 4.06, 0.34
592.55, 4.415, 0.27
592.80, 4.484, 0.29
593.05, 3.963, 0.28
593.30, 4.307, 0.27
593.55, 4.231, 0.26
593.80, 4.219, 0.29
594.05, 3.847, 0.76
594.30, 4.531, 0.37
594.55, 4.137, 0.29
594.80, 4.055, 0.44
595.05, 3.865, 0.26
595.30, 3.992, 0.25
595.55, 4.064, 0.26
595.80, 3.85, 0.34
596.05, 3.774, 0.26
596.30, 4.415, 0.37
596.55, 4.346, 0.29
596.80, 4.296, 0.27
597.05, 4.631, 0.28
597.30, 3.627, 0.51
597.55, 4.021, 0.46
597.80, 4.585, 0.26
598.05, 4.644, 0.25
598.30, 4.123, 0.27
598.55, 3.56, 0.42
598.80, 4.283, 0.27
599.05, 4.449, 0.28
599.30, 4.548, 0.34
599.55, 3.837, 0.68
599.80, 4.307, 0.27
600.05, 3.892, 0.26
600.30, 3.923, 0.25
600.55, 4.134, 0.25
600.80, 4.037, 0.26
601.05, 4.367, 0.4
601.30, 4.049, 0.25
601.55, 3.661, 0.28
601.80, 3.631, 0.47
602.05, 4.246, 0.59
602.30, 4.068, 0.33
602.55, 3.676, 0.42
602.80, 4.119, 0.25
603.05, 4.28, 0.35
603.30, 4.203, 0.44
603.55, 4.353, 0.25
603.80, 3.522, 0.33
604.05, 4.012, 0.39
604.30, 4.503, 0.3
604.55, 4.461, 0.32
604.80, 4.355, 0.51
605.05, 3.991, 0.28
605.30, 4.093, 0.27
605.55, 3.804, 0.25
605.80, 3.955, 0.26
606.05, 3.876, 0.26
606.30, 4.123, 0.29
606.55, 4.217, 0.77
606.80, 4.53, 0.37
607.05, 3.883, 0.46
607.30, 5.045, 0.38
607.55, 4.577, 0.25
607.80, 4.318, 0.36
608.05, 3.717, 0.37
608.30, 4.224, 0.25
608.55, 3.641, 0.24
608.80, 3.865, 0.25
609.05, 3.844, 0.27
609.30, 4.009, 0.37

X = 0.305 nm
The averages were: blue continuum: 4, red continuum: 4.14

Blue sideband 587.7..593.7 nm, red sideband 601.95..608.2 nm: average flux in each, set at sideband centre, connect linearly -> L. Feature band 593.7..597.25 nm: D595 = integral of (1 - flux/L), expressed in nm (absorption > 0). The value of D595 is -0.18 nm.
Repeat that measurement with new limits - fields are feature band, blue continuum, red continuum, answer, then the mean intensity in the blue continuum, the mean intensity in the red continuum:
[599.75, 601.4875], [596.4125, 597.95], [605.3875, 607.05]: 0.05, 4.26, 4.07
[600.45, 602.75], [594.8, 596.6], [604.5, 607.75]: 0.08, 4.03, 4.22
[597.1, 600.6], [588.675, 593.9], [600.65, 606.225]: -0.14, 3.87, 4.06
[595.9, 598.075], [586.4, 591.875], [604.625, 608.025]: -0.17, 3.72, 4.2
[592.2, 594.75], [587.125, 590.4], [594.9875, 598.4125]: -0.20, 3.54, 4.17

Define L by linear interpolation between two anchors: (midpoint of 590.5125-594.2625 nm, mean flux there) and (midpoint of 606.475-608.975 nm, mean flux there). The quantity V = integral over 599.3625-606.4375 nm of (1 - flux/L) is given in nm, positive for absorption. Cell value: 0.20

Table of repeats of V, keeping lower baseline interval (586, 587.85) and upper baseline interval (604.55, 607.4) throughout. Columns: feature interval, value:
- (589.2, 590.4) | 0.20 nm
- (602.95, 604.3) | 0.01 nm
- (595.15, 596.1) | 0.04 nm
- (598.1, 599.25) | -0.02 nm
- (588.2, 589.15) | 0.10 nm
